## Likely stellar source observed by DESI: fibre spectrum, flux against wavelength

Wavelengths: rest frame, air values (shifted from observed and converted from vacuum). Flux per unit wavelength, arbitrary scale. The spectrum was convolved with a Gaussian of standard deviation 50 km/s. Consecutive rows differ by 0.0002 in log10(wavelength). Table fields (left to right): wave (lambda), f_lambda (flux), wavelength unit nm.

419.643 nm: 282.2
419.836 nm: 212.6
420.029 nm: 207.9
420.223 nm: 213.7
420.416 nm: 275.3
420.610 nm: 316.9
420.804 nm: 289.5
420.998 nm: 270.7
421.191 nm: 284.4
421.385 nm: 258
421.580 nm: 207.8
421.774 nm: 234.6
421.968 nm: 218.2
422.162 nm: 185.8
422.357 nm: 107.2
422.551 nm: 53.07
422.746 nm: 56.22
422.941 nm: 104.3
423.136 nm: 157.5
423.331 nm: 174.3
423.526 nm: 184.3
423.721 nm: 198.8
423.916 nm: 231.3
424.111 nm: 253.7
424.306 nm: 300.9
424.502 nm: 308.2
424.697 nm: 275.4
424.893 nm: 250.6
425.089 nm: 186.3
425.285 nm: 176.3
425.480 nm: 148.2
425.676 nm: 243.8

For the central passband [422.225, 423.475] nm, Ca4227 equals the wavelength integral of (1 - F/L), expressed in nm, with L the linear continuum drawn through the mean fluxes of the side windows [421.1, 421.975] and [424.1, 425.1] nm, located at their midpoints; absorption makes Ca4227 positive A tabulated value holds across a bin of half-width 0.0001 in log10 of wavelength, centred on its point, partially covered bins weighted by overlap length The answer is 0.692 nm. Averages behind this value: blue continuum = 242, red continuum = 270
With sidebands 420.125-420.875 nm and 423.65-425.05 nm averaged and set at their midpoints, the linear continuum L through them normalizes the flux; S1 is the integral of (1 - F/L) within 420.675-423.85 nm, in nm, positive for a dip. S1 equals 0.94 nm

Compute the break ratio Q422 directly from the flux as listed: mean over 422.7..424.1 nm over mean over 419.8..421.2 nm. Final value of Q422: 0.6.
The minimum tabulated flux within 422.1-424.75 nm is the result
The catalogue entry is 53.07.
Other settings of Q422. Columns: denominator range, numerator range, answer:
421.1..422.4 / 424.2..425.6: 1.08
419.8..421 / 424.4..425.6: 0.88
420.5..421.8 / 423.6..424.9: 0.97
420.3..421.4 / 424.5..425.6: 0.77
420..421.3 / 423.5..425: 0.94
